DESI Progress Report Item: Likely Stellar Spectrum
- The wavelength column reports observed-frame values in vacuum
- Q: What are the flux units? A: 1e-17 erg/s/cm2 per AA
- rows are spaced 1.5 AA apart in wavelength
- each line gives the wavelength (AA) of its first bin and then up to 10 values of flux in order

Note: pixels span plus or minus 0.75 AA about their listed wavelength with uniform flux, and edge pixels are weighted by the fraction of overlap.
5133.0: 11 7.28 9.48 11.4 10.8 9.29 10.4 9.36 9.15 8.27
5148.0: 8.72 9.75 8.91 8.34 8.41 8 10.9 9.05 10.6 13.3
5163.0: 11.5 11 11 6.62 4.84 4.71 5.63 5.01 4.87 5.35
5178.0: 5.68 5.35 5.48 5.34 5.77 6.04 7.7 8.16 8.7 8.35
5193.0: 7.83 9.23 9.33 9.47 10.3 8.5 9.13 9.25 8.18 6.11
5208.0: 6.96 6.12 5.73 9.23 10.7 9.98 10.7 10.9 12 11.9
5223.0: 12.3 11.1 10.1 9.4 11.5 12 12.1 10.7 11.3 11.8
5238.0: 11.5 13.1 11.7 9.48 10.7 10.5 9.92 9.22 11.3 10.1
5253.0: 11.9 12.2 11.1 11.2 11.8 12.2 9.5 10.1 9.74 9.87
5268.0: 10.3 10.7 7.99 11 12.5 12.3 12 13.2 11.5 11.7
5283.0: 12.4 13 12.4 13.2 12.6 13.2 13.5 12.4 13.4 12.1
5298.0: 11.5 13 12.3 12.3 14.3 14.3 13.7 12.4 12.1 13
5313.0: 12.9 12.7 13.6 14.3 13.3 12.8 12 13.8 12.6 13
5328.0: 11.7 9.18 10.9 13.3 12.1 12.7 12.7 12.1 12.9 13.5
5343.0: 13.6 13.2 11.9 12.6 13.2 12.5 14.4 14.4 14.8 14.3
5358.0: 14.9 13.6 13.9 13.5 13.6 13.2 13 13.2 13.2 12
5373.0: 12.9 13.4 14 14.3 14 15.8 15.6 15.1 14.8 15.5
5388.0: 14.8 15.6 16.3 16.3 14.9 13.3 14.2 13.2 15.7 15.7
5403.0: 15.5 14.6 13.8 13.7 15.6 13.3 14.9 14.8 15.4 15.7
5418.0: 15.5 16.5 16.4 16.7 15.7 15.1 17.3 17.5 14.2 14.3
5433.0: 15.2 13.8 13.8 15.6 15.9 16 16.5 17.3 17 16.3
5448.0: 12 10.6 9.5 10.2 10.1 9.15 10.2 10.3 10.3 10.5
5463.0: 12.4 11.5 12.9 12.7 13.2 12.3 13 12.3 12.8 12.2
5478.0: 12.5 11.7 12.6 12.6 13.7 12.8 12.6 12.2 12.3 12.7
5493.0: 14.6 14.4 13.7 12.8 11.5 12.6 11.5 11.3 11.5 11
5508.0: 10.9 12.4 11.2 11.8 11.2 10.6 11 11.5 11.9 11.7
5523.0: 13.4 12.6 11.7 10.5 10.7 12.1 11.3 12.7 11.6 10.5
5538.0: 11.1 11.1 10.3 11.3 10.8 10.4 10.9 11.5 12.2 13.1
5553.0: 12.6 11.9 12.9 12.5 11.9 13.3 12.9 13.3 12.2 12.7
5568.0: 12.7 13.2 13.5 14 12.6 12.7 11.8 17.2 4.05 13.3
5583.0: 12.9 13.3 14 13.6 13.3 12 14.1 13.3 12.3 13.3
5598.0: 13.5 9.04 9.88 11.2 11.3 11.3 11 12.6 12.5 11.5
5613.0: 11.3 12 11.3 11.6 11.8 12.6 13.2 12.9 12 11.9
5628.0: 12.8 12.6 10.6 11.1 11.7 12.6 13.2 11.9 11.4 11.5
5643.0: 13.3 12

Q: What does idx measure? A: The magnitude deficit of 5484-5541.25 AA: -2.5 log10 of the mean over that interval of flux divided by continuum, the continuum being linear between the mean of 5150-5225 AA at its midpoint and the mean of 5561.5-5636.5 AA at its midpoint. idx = -0.04 mag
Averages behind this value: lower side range 8.39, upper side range 12.3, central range 11.9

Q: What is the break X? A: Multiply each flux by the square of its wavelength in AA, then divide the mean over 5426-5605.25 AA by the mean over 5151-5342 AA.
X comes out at 1.30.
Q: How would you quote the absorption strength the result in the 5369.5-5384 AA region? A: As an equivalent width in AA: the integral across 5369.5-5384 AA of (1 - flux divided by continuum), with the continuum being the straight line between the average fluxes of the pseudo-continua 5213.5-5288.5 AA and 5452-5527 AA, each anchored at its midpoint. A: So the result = -3.0 AA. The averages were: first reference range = 11.2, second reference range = 12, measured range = 14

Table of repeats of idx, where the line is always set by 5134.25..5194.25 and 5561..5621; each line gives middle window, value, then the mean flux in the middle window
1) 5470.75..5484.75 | -0.13 mag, 12.6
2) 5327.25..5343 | -0.23 mag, 12.2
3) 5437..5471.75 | -0.16 mag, 12.7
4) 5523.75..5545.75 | 0.05 mag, 11.3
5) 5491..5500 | -0.17 mag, 13.3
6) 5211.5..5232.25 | -0.24 mag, 10.9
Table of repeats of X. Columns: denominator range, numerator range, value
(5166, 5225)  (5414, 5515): 1.83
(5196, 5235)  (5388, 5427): 1.66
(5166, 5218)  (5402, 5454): 2.18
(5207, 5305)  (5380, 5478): 1.34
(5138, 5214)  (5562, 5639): 1.77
